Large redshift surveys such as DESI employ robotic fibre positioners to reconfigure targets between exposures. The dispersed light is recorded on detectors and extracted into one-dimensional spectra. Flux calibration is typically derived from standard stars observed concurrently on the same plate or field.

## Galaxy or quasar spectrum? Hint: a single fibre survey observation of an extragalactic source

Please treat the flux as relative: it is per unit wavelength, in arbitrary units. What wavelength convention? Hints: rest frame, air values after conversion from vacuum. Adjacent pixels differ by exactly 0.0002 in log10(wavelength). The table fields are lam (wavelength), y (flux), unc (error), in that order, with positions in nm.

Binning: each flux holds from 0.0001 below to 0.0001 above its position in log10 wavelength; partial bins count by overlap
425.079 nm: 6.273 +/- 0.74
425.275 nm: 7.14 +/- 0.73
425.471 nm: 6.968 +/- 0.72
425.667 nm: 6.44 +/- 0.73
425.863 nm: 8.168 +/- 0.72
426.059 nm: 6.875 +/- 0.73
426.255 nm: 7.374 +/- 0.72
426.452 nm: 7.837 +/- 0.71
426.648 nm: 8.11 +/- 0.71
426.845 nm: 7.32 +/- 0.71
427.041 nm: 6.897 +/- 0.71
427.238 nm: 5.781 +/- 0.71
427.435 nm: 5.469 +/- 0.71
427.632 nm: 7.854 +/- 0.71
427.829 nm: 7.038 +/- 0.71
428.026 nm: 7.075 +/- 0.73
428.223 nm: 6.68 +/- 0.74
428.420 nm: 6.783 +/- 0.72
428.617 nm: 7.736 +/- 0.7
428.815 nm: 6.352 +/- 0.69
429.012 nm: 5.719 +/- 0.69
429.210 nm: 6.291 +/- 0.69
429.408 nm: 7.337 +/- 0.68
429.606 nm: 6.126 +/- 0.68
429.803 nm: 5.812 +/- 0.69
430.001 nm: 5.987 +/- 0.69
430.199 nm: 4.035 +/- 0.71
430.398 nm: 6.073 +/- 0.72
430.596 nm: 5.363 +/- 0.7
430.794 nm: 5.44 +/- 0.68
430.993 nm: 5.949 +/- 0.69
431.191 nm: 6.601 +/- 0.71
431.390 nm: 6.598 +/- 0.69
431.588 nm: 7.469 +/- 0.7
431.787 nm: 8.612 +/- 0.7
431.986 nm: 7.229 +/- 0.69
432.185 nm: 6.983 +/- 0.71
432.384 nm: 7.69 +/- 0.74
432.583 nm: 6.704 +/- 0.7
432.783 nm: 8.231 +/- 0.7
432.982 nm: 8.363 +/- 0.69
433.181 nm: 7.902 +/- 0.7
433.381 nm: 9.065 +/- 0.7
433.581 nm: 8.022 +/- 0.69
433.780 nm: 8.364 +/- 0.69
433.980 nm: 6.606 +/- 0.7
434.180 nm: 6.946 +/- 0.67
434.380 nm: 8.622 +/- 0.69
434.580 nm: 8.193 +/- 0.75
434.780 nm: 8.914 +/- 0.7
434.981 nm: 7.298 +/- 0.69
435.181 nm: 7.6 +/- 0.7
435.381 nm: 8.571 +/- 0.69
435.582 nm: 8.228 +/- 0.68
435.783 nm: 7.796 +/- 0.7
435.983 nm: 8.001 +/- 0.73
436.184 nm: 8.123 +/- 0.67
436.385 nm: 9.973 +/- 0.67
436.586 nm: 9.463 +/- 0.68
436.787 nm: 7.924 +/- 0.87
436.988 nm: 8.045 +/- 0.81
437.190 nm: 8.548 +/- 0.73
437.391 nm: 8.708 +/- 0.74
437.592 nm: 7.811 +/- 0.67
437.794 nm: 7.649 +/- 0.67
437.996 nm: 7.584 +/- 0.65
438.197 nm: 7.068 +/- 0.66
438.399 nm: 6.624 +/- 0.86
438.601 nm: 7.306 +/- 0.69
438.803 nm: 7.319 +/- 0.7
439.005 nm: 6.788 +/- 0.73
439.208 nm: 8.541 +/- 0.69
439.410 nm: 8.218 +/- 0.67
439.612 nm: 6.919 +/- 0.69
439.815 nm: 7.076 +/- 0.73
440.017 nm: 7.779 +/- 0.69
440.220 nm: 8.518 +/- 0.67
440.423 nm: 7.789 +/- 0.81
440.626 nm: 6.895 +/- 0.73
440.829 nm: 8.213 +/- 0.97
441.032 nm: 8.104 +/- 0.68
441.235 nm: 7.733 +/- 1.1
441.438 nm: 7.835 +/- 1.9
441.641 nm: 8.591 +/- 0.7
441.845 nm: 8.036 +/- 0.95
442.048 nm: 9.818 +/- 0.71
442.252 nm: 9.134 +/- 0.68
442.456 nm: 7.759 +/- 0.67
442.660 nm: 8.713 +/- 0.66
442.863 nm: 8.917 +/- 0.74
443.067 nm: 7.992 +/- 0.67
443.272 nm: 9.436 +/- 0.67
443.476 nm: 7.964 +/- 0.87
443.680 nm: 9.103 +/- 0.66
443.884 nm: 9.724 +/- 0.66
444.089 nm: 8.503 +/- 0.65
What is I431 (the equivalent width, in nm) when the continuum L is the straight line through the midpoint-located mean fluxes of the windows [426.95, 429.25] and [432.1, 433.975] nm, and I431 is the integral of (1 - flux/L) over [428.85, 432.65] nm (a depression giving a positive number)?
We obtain 0.46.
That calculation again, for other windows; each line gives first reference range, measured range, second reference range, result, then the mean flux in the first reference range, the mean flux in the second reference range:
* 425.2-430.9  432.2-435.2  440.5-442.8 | -0.239 nm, 6.62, 8.27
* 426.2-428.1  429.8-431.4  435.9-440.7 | 0.350 nm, 7.07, 7.86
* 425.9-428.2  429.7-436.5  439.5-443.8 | 0.146 nm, 7.07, 8.21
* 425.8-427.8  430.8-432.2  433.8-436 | 0.116 nm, 7.14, 7.9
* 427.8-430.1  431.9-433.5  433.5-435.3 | -0.069 nm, 6.57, 7.85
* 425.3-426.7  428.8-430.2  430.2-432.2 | 0.147 nm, 7.36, 6.49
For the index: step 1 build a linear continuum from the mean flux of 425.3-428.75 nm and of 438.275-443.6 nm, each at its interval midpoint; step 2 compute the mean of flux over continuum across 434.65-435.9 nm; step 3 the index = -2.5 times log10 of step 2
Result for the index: -0.06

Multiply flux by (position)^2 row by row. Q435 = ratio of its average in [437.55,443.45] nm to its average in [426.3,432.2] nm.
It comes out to 1.3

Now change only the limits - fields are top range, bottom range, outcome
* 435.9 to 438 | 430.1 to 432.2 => 1.35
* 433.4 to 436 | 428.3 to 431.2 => 1.34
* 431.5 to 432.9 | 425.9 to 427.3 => 1.07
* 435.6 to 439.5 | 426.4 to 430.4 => 1.26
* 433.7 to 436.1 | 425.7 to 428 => 1.15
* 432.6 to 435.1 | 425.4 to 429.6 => 1.19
